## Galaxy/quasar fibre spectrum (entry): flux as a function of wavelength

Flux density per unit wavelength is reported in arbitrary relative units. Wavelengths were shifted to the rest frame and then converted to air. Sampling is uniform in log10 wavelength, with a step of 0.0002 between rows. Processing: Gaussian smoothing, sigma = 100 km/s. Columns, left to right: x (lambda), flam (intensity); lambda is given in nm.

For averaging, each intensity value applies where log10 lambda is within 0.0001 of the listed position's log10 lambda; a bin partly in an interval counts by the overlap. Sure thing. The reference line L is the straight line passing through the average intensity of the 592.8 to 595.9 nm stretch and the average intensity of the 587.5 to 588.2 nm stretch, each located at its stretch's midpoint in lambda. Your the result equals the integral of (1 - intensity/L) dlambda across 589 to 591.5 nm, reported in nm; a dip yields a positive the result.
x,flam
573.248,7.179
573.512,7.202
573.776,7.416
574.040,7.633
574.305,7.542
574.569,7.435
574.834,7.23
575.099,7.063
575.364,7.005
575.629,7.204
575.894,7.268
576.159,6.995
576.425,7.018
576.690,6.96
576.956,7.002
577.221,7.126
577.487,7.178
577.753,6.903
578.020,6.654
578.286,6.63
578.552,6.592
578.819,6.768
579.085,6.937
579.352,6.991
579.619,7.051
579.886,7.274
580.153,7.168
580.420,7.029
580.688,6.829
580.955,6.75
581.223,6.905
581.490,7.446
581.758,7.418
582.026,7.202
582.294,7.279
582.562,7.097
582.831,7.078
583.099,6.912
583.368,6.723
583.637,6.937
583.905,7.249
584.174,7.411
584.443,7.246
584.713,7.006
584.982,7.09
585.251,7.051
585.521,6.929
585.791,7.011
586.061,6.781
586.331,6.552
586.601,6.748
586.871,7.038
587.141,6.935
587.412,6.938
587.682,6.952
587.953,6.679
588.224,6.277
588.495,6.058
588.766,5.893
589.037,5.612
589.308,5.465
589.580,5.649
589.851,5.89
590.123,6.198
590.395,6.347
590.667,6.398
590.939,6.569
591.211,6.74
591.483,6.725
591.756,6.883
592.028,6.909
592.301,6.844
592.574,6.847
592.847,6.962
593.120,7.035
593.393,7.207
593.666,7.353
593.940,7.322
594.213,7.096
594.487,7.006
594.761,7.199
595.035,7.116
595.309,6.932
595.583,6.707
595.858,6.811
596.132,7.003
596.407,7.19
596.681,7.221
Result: 0.26 nm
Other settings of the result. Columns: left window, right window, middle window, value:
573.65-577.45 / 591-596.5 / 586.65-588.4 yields 0.069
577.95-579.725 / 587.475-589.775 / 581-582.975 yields -0.181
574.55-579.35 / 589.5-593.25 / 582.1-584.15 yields -0.075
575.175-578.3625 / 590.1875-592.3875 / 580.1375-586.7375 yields -0.180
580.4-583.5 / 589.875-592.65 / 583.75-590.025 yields 0.184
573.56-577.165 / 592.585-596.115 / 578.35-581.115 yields 0.094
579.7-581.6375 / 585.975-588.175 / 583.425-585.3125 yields -0.058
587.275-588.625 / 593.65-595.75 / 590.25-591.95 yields 0.048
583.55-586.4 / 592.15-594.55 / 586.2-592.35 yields 0.535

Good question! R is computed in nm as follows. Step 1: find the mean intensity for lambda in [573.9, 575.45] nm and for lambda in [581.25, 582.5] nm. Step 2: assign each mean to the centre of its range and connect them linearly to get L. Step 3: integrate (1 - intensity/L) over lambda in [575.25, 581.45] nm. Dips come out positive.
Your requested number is 0.28 nm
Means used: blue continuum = 7.33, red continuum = 7.29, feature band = 6.97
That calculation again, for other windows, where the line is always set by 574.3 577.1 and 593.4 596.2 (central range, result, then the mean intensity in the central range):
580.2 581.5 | 0.03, 6.96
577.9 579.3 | 0.08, 6.74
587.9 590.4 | 0.39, 5.97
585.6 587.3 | 0.06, 6.85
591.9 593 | 0.03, 6.89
